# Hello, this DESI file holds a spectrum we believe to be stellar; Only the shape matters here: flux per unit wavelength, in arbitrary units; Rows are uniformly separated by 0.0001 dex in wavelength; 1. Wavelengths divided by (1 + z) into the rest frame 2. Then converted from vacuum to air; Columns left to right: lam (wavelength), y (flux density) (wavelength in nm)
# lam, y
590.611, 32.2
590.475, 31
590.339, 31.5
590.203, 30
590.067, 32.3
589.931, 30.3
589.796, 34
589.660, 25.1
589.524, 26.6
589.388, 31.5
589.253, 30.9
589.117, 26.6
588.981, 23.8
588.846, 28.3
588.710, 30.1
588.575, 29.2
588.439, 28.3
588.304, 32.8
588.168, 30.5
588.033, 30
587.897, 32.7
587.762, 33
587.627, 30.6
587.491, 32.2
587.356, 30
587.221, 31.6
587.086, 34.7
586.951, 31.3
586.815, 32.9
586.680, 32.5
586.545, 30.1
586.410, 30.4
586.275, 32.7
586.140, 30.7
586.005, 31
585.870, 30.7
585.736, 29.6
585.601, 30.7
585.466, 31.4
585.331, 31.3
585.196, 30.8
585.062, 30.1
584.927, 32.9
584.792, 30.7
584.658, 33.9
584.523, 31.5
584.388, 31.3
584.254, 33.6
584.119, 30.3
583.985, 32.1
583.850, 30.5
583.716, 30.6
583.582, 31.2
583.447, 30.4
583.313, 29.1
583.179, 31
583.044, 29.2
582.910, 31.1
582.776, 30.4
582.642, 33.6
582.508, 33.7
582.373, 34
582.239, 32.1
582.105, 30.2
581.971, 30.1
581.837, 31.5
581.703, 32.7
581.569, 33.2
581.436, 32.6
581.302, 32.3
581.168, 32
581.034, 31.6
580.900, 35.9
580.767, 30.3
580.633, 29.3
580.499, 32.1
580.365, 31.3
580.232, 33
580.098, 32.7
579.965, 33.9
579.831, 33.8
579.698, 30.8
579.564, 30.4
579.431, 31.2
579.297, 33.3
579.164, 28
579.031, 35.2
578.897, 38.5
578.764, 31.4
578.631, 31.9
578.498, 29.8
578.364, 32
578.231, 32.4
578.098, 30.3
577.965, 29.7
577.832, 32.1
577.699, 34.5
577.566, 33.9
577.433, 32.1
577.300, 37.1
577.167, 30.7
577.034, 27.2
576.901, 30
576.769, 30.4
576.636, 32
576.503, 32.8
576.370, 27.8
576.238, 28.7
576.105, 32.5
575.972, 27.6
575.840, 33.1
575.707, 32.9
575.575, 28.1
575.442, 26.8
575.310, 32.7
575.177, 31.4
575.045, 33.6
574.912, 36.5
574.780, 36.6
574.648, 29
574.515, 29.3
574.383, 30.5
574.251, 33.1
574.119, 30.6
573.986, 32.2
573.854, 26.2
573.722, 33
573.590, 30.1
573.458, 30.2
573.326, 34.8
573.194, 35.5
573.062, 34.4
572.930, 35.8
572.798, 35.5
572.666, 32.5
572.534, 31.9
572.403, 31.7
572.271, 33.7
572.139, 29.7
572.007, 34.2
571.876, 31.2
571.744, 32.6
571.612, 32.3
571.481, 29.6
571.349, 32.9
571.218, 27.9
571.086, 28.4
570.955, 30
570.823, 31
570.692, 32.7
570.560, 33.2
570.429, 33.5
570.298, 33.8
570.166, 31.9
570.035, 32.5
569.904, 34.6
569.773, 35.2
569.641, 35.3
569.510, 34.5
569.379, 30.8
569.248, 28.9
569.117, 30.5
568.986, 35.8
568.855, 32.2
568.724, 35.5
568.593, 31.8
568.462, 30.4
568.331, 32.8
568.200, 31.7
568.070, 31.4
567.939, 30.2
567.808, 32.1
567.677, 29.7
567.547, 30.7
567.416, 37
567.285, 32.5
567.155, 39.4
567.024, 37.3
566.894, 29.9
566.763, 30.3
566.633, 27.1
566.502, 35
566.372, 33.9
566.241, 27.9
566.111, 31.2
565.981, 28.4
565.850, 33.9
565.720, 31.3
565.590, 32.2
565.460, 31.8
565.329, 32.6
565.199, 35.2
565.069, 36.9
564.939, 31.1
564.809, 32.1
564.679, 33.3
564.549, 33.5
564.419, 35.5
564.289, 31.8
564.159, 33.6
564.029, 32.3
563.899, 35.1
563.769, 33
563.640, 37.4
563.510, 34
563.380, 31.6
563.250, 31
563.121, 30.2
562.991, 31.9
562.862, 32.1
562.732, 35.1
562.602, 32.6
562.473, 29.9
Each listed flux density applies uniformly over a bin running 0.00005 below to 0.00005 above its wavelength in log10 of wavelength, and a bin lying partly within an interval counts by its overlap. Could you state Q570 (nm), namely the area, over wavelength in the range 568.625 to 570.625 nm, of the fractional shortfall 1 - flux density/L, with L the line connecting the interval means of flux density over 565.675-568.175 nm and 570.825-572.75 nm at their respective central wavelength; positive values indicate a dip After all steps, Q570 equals -0.10 nm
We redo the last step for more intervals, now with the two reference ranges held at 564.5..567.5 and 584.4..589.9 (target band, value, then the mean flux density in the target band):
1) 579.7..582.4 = -0.08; 32.2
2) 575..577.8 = 0.05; 31.2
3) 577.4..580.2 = -0.07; 32.3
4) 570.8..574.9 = 0.02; 31.9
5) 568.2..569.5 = 0.01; 32.2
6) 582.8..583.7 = 0.02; 30.4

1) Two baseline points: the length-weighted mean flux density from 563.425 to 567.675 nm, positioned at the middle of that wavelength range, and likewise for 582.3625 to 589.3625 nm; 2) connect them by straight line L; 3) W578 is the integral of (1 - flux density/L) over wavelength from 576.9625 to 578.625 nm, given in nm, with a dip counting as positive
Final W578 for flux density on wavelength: 0.00 nm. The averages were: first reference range 33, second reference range 31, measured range 31.8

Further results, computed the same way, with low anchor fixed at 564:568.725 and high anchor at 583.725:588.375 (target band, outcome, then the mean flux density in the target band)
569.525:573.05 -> -0.030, 32.5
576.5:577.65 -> 0.006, 31.8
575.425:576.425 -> 0.067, 29.9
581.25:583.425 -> 0.002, 31.7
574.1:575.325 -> -0.012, 32.4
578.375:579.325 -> -0.020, 32.5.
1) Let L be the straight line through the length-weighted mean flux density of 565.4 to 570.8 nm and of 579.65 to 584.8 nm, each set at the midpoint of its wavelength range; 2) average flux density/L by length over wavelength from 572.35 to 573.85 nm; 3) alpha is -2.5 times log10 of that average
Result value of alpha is -0.02 mag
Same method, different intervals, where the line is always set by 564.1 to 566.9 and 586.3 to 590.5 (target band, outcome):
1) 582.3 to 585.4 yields -0.02 mag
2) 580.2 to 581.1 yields -0.03 mag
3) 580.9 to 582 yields -0.04 mag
